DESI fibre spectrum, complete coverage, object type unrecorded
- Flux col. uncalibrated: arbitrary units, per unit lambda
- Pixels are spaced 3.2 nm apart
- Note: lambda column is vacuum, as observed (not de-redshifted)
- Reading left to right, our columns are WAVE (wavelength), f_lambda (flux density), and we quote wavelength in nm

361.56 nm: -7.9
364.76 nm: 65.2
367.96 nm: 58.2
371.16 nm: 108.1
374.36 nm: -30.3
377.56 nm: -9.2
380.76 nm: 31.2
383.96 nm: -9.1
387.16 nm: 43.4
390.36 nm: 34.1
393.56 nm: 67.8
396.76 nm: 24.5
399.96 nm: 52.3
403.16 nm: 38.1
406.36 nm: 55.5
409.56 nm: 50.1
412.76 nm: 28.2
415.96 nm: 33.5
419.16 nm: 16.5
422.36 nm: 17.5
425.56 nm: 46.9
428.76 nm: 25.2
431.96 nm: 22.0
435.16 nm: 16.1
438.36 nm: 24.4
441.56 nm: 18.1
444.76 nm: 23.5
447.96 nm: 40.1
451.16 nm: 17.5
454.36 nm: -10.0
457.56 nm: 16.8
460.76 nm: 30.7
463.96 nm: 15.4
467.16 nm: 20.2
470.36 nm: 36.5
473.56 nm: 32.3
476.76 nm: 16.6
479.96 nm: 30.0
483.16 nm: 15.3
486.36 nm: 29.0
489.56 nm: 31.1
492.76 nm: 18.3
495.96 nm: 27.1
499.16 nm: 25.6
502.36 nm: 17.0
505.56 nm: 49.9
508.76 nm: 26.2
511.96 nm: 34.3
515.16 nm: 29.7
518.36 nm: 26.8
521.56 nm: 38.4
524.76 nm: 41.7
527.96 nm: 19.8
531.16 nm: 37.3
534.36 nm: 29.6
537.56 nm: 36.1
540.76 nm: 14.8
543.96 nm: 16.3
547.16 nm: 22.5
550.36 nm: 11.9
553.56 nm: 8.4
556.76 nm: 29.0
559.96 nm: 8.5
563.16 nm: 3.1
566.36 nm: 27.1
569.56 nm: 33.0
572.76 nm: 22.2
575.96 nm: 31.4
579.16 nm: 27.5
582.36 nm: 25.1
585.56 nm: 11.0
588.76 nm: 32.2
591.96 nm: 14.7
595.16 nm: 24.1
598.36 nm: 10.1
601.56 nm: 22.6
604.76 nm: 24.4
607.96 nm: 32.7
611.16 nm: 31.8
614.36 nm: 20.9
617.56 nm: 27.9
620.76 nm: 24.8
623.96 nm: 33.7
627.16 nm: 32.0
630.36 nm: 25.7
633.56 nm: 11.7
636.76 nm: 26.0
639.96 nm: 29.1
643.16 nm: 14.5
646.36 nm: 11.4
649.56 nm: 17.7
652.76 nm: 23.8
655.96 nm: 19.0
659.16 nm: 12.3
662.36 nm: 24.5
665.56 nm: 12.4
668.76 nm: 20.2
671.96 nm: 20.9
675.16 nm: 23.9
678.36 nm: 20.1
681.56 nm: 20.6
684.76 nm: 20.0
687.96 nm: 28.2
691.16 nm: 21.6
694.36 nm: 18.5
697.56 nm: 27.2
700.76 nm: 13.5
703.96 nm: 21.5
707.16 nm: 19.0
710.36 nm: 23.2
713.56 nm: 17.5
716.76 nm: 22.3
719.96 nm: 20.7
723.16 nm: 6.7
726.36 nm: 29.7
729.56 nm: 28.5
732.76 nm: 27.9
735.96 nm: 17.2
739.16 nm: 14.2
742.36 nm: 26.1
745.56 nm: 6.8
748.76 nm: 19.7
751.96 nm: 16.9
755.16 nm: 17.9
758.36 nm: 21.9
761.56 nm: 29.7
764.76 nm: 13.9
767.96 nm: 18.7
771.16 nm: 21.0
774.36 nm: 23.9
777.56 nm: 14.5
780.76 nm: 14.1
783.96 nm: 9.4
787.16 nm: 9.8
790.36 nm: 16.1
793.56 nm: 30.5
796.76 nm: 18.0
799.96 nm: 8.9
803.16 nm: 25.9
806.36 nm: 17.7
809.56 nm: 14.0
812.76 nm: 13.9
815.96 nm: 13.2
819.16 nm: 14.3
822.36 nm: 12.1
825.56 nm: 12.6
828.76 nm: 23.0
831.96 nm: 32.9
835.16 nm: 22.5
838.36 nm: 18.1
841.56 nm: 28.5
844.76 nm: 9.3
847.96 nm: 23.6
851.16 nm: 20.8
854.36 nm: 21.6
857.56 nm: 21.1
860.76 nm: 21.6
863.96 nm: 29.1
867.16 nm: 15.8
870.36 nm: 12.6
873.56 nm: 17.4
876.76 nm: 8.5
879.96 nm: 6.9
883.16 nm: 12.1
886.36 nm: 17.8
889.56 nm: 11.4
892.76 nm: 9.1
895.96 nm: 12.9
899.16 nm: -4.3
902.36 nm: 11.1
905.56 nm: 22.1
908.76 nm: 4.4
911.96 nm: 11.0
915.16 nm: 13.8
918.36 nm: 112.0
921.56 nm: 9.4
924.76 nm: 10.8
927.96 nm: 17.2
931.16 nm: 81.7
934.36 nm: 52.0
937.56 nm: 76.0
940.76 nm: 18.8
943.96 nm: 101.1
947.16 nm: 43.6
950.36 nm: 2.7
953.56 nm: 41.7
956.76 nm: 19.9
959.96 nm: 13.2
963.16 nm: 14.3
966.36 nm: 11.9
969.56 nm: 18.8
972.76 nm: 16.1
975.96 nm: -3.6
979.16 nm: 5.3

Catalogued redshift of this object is 1.46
